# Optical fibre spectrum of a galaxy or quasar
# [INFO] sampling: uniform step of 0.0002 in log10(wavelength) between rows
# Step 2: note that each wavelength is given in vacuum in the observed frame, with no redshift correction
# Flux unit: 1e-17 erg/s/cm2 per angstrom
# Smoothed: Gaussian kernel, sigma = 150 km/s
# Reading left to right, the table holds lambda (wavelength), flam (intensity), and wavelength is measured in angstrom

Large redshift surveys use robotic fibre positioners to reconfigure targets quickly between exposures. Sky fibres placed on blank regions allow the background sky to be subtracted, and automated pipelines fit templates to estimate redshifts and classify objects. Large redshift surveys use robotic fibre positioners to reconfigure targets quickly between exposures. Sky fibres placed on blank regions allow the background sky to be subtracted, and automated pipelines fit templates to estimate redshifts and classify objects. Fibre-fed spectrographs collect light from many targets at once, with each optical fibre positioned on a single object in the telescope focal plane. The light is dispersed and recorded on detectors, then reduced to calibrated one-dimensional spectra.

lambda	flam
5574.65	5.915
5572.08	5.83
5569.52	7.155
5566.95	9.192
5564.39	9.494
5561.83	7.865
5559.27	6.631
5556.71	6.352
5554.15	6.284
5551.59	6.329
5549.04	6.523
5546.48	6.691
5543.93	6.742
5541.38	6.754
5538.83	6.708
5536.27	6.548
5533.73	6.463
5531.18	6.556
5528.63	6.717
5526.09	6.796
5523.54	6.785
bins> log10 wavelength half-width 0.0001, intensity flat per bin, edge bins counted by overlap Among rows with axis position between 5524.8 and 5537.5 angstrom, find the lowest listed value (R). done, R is 6.463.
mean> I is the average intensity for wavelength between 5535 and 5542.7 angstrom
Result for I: 6.67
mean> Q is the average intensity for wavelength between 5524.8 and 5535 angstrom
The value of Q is 6.63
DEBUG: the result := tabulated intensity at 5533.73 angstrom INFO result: 6.463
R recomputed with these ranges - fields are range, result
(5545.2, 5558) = 6.284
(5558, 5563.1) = 6.631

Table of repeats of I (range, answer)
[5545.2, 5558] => 6.44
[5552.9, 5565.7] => 7.33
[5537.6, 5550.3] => 6.68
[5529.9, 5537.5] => 6.53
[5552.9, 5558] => 6.32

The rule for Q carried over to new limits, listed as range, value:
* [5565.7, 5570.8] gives 8.16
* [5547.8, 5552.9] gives 6.43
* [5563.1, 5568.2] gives 9.35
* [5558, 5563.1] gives 7.25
